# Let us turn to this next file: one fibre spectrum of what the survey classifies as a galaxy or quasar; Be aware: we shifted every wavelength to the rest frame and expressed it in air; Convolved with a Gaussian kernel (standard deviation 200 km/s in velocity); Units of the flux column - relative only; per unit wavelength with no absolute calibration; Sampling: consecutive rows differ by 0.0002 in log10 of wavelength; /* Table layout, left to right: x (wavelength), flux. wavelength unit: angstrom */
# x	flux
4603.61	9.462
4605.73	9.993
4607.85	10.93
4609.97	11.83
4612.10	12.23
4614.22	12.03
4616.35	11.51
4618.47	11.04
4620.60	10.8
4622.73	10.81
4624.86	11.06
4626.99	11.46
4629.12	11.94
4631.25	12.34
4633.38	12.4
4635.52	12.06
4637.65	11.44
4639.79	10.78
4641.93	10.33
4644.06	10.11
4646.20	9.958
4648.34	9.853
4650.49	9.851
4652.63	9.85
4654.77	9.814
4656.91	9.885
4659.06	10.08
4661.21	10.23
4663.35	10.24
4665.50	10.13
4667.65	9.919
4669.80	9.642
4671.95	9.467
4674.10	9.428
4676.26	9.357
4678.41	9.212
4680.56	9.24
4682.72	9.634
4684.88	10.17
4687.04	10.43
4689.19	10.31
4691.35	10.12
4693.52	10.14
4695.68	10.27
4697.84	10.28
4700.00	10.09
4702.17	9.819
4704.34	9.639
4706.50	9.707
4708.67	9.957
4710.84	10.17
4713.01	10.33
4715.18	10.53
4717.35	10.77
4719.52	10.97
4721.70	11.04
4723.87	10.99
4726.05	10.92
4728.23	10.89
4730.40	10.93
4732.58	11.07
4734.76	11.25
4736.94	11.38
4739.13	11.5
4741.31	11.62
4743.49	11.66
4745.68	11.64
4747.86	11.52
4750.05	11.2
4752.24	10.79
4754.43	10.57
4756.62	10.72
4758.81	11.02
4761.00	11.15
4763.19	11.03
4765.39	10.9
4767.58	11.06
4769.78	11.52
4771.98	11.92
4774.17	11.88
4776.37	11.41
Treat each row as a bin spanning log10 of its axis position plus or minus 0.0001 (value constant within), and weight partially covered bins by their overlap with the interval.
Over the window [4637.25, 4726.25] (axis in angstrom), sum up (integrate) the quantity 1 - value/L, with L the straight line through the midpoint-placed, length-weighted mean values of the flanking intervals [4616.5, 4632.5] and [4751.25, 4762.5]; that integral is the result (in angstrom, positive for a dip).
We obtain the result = 8.4 angstrom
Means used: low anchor 11.4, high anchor 10.9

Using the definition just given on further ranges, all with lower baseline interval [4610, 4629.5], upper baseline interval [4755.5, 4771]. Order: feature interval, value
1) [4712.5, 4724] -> 0.4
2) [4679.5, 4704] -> 2.6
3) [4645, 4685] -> 5.4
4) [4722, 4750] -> -0.4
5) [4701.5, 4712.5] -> 1.3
